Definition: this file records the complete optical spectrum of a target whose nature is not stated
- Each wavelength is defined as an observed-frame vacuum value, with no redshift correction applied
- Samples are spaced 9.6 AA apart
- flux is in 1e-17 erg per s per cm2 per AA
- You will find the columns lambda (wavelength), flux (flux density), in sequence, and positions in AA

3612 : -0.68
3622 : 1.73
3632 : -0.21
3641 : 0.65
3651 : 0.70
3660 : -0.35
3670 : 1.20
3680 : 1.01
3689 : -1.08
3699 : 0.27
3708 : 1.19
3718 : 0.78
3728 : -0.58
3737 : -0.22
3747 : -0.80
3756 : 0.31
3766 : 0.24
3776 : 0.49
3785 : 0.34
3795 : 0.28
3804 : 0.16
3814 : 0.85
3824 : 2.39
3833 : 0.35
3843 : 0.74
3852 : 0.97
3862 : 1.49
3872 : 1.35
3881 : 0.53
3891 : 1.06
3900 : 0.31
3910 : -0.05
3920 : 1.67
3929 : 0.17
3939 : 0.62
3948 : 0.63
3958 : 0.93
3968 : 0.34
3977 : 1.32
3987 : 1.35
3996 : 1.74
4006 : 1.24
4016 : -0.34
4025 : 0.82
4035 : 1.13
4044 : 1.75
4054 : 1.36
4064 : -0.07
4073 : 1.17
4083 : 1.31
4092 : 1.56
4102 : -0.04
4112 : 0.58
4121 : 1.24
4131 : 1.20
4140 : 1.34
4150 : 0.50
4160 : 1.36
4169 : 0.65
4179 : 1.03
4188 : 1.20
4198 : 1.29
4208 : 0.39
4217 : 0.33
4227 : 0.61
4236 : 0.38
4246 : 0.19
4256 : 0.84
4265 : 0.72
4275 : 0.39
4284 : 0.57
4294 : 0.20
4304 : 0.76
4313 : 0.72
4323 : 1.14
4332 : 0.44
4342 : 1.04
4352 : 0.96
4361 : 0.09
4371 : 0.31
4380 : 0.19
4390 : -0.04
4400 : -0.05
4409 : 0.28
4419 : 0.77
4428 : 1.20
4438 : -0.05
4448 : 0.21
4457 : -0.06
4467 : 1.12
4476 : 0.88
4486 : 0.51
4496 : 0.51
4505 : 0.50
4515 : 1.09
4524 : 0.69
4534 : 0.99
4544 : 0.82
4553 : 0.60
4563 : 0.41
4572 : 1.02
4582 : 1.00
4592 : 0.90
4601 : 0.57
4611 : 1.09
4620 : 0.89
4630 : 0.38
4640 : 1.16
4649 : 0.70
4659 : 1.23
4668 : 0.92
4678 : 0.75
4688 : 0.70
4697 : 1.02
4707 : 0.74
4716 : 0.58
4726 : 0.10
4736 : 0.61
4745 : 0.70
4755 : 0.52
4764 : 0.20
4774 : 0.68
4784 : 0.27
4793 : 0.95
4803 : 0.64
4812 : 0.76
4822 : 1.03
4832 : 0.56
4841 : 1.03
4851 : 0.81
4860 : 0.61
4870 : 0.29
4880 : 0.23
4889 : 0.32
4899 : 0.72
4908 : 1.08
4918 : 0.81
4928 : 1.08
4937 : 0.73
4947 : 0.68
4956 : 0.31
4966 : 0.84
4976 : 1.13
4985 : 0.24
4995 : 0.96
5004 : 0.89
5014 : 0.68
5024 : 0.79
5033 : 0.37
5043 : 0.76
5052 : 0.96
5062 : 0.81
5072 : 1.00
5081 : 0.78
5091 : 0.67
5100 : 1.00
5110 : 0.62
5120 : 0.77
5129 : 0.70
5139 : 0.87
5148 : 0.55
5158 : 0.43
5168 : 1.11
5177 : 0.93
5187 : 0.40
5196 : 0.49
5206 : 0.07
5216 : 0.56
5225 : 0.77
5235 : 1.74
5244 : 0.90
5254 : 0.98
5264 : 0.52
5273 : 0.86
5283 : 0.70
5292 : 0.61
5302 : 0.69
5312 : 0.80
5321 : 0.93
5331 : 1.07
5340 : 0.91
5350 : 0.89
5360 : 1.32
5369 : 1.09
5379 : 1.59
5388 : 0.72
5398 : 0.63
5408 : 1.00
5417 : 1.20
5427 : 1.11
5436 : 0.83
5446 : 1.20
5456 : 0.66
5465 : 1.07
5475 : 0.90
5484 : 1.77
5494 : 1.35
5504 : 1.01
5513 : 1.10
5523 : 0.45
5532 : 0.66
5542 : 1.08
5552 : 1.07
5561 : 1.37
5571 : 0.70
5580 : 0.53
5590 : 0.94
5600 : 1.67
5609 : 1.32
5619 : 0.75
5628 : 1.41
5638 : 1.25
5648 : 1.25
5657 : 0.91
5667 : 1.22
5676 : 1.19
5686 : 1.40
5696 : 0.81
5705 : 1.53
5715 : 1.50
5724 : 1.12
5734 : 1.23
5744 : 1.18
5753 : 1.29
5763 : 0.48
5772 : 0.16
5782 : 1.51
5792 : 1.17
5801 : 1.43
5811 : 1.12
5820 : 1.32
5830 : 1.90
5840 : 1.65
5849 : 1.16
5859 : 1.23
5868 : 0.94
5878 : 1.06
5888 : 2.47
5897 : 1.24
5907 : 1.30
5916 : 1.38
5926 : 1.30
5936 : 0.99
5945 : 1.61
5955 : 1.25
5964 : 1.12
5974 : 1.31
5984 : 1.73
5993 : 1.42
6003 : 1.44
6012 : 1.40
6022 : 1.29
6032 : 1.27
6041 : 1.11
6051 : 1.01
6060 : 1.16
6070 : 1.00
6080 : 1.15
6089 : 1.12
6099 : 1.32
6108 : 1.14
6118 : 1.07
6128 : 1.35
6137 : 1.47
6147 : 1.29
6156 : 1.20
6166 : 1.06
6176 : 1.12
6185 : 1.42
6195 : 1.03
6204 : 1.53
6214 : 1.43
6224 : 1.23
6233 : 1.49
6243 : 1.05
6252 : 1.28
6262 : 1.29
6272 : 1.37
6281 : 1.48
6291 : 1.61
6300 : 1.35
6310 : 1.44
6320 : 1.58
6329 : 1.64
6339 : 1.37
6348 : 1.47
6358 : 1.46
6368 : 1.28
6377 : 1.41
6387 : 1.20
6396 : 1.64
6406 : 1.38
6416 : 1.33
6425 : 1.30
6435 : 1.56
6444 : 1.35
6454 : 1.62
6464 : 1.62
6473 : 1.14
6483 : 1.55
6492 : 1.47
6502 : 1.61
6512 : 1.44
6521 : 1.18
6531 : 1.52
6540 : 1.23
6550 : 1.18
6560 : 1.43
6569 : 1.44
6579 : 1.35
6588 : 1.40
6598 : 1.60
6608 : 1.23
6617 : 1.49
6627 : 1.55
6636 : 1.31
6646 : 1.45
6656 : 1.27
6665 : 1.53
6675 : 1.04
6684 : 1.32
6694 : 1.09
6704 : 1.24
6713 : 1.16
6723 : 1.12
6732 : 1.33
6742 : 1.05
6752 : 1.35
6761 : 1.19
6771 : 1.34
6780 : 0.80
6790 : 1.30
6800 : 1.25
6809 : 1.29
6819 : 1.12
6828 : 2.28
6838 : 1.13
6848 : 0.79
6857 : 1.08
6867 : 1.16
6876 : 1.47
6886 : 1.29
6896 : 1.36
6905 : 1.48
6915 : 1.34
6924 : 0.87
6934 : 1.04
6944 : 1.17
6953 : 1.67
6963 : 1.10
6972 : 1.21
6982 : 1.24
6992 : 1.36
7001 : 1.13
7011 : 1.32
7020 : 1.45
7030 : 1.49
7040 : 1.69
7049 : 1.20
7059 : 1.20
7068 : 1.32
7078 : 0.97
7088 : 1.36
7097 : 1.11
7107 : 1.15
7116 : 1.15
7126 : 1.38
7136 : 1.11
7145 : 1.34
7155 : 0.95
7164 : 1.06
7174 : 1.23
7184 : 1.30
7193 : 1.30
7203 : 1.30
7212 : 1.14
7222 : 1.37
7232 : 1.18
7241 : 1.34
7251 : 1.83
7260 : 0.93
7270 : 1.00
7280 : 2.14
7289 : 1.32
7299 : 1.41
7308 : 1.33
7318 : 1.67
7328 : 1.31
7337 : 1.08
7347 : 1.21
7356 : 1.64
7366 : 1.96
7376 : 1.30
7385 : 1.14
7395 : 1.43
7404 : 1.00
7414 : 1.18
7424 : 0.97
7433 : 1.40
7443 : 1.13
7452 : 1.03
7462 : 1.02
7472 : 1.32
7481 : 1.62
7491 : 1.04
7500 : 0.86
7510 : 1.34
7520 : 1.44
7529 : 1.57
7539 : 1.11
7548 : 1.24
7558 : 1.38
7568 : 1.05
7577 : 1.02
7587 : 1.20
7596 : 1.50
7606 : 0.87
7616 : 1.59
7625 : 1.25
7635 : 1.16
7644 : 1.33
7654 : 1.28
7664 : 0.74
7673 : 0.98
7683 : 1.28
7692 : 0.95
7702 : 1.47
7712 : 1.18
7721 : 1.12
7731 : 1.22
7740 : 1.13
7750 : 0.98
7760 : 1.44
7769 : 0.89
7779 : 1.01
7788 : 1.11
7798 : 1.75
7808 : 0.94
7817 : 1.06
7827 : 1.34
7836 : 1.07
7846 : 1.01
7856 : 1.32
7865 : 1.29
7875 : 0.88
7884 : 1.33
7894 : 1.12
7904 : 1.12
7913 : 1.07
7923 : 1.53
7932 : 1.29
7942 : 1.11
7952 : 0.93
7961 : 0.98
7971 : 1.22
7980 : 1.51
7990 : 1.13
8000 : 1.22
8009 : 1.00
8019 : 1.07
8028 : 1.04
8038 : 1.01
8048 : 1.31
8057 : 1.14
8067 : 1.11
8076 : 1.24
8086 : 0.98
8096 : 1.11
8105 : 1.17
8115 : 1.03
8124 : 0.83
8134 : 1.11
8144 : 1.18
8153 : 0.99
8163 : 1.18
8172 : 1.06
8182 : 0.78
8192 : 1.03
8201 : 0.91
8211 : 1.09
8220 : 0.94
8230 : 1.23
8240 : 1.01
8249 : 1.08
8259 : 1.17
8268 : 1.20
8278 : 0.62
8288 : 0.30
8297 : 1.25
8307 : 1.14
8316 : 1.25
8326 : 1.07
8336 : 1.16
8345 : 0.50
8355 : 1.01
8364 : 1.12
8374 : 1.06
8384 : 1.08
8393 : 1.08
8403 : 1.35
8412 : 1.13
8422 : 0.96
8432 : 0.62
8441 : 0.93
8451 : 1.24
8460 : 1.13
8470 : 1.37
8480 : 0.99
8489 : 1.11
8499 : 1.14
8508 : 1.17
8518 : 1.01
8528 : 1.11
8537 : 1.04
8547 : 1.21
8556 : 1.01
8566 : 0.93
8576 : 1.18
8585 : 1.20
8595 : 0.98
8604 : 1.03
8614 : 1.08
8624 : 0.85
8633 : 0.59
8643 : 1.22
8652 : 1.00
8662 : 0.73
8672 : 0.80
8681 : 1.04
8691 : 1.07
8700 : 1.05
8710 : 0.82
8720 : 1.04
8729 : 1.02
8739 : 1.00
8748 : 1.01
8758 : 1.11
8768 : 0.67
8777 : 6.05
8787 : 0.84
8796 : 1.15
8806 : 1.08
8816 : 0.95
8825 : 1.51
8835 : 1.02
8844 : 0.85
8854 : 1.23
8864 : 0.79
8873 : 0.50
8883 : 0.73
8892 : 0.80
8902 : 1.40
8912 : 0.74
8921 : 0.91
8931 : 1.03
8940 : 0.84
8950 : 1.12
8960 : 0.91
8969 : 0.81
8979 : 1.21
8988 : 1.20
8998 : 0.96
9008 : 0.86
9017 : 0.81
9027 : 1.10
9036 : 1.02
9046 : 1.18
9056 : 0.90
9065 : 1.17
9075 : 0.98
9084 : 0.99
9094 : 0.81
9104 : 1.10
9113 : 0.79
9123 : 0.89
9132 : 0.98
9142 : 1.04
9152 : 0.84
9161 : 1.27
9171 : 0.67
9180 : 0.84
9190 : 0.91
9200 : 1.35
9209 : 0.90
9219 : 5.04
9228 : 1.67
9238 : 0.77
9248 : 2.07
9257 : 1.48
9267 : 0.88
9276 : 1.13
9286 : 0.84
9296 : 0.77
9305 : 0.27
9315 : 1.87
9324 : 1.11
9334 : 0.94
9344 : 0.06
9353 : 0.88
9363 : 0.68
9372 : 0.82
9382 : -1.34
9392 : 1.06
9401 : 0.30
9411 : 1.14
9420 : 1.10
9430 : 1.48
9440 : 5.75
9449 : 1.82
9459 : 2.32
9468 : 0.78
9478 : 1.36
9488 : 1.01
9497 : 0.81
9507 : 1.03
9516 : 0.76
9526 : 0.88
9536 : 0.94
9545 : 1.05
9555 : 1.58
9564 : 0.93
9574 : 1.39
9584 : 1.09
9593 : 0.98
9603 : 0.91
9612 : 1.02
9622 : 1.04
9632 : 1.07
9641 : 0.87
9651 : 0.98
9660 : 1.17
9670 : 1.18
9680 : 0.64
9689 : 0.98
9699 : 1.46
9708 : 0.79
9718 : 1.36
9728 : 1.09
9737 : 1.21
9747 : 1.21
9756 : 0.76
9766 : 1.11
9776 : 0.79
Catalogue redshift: 0.405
